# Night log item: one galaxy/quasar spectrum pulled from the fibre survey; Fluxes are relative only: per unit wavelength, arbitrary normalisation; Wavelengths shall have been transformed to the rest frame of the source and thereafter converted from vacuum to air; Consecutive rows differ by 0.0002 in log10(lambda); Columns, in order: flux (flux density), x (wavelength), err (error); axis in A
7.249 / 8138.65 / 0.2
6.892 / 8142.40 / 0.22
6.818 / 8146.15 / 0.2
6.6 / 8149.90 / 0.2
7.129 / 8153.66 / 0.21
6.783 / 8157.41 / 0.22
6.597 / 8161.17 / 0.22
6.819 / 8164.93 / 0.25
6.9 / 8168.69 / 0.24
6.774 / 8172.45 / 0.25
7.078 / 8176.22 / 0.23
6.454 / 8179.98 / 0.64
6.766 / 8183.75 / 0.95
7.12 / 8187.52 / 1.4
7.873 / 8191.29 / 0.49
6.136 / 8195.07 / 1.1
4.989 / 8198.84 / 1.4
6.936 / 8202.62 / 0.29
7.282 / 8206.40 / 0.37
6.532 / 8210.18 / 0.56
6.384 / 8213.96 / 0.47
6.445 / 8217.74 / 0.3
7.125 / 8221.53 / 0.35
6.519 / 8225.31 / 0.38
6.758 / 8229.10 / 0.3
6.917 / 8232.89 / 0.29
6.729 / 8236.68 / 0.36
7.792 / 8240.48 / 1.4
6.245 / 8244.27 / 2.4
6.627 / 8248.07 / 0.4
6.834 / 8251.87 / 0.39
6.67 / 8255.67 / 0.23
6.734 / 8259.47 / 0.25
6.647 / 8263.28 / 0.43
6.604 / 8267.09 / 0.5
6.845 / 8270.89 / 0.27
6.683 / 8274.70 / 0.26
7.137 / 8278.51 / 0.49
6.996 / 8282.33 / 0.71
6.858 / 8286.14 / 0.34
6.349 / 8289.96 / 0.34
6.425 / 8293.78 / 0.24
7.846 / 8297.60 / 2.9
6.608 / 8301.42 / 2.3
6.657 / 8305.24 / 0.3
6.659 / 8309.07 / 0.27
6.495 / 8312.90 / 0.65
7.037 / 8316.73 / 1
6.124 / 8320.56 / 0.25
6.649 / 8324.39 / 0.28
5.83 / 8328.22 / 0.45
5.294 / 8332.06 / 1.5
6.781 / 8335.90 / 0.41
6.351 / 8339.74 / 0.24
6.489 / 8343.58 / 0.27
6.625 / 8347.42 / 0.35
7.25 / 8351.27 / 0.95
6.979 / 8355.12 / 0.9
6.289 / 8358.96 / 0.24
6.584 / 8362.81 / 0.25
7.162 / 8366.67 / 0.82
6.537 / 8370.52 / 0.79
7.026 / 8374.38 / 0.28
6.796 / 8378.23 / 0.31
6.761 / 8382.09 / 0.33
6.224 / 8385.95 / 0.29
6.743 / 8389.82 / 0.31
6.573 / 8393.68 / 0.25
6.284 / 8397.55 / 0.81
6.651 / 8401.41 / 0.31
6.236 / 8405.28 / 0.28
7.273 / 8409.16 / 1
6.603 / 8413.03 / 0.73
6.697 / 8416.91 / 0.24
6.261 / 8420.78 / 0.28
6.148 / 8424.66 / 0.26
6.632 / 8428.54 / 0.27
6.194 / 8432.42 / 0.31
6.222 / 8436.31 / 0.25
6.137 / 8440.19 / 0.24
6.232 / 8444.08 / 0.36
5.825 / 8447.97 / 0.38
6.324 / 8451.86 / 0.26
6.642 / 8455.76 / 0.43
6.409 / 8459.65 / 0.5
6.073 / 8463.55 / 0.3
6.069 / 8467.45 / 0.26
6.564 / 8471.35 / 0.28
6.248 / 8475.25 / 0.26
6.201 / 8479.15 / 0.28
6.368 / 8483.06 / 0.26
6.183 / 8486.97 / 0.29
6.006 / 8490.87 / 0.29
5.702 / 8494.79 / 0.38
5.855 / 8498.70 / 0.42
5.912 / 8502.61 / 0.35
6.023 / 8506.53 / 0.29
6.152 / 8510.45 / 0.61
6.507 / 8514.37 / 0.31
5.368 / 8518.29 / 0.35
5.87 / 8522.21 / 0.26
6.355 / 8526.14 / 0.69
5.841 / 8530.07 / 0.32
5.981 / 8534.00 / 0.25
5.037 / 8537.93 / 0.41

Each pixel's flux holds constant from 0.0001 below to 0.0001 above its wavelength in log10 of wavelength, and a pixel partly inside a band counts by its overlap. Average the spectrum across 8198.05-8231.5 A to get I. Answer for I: 6.61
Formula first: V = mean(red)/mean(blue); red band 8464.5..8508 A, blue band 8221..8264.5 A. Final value 0.90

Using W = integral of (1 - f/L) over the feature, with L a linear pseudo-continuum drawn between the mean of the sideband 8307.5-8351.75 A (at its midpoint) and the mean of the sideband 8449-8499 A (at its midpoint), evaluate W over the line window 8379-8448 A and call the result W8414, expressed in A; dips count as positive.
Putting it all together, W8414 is -1.6 A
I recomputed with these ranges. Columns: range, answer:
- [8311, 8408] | 6.56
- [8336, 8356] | 6.73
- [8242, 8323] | 6.72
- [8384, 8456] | 6.41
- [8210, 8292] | 6.75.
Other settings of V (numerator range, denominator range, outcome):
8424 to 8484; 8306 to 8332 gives 0.98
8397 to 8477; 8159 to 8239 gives 0.95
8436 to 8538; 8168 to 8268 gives 0.90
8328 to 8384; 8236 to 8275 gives 0.98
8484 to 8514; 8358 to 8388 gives 0.90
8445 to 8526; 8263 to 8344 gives 0.93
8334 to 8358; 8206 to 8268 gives 1.00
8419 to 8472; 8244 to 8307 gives 0.93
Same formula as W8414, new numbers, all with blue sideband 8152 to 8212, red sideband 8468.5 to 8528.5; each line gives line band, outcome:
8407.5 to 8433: -1.23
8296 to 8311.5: -0.97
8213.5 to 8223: 0.02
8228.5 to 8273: -1.15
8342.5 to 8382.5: -2.54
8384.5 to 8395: -0.34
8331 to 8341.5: 0.36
